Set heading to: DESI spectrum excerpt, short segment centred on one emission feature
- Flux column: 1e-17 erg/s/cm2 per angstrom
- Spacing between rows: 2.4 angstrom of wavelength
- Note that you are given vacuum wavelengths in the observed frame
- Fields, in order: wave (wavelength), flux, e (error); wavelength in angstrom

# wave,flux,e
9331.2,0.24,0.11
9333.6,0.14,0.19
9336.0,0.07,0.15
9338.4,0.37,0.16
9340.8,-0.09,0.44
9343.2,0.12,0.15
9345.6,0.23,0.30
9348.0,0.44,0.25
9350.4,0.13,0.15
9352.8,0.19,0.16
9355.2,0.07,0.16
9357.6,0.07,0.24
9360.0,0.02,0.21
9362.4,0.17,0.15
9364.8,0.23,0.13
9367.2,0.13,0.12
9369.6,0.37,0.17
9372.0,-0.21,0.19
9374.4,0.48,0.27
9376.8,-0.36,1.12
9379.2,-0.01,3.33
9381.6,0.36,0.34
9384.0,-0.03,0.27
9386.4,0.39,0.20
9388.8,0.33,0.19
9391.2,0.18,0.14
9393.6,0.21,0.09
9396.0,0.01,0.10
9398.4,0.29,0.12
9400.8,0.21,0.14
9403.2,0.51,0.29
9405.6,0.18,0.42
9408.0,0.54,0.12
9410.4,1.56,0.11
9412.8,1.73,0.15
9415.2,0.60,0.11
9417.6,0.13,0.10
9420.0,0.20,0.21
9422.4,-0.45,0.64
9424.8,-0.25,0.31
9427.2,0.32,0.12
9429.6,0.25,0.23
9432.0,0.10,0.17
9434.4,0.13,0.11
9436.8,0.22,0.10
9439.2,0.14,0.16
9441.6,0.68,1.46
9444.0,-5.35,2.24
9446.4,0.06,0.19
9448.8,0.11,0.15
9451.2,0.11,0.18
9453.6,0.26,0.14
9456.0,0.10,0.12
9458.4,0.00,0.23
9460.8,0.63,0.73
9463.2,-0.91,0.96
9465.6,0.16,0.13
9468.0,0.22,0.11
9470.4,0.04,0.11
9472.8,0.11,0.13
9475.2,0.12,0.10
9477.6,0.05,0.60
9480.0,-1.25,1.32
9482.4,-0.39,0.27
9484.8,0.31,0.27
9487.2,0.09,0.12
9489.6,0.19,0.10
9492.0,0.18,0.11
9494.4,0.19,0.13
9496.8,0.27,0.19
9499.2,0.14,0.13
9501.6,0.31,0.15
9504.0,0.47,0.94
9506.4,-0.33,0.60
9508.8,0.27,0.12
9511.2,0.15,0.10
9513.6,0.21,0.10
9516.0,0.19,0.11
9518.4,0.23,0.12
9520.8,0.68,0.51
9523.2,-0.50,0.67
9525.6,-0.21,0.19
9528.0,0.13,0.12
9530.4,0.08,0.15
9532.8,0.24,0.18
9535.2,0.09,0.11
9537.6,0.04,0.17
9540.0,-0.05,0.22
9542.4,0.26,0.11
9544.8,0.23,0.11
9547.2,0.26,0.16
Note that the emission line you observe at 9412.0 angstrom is [O III] 5007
